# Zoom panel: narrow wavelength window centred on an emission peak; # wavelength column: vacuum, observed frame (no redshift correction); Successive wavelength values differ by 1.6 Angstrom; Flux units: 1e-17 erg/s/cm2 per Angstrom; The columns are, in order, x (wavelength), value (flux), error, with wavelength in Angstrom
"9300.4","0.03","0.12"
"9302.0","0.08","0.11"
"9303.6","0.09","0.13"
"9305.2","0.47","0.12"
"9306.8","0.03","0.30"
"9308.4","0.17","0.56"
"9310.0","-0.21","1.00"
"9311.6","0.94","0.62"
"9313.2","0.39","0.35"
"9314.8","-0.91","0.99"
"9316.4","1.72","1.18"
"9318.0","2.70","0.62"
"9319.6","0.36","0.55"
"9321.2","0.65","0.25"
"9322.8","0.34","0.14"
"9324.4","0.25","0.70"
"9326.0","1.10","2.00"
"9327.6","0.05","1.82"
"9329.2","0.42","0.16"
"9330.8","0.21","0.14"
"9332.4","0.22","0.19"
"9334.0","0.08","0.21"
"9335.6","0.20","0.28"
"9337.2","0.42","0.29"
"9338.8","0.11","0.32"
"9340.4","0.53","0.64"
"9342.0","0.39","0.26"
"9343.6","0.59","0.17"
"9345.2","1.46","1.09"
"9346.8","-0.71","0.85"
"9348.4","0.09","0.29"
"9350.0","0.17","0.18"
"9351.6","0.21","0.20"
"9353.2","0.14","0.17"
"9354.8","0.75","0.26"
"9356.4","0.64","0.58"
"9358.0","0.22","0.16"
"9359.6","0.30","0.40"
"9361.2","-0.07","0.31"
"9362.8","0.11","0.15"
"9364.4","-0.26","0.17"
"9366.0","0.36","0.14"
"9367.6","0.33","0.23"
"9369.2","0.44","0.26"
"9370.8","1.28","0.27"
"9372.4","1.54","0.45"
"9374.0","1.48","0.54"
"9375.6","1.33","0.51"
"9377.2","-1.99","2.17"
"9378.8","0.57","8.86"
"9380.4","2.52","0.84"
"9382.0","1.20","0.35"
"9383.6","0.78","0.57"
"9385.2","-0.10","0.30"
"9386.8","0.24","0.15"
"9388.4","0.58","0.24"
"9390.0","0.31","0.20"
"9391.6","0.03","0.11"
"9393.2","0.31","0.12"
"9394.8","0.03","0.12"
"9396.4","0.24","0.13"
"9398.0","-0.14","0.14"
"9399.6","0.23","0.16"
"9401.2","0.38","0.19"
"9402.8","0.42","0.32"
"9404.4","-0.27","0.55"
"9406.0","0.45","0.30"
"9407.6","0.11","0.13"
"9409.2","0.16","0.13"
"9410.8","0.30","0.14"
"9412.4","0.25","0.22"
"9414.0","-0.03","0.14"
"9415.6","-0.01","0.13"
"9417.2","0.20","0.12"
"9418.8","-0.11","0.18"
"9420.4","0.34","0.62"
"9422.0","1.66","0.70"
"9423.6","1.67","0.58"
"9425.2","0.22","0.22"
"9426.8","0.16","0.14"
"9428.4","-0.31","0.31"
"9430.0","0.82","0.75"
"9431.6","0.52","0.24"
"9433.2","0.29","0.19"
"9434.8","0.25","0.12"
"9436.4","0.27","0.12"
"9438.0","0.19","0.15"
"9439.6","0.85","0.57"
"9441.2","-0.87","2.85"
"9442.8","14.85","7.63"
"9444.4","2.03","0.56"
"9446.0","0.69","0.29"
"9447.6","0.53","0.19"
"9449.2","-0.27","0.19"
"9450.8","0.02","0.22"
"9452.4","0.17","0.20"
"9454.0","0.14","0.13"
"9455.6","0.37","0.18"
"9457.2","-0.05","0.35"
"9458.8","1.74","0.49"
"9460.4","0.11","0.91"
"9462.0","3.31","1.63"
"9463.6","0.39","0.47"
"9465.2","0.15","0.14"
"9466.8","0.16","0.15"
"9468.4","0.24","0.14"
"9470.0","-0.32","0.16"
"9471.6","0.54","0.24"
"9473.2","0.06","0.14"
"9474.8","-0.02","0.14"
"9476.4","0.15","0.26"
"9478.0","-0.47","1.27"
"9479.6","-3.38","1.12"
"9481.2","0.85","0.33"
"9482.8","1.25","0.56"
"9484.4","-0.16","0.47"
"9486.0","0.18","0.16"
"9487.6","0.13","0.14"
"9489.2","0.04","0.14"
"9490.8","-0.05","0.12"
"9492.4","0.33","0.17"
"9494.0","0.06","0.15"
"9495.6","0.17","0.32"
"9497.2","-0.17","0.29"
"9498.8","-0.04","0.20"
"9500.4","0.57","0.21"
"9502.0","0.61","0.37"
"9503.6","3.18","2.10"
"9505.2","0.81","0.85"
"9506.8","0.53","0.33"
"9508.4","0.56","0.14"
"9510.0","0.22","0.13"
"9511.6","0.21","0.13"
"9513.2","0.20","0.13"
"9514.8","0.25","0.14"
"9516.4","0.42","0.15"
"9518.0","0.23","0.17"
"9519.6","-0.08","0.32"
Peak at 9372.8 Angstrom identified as Hbeta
